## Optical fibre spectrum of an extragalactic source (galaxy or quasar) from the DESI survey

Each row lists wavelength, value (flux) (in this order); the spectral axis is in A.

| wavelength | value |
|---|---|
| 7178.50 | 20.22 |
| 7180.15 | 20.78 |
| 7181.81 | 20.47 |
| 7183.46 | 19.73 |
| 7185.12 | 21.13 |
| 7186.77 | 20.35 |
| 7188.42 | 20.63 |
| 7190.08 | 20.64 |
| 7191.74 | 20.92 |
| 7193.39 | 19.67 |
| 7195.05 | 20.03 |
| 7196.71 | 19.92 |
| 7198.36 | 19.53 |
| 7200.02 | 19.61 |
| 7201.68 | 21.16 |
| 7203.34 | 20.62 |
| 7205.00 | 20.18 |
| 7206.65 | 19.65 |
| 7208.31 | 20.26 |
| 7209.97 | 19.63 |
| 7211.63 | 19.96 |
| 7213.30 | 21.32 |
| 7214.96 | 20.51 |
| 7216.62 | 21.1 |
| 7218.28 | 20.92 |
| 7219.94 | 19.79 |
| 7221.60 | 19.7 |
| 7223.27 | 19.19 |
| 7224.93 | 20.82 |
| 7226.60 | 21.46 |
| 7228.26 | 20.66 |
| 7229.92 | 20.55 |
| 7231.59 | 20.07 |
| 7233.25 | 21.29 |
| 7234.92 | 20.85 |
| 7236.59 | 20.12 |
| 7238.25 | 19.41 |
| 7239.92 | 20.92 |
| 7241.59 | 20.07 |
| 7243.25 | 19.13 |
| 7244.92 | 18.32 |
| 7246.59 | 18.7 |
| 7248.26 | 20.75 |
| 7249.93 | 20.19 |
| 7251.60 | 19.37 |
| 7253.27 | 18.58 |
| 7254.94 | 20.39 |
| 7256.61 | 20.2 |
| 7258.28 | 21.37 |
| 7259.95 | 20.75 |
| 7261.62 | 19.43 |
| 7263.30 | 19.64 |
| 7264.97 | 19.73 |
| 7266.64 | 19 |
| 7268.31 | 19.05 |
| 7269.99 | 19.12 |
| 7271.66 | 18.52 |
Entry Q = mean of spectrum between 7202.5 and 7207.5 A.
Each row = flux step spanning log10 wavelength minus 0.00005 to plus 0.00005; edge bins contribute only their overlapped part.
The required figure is 20.2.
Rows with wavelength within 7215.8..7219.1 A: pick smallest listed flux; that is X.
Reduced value 20.92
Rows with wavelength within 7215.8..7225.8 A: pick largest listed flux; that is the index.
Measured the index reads 21.1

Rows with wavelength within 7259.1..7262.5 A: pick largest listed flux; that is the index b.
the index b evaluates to 20.75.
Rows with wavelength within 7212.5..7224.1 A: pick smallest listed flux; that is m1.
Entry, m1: 19.19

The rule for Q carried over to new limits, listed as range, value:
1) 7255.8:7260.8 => 20.8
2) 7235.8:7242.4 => 20.1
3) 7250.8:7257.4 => 19.6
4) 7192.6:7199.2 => 19.8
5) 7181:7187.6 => 20.4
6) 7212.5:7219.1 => 21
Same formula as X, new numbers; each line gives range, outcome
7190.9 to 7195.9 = 19.67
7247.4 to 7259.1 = 18.58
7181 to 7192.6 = 19.73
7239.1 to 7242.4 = 20.07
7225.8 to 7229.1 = 20.66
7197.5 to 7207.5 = 19.53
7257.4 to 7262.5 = 19.43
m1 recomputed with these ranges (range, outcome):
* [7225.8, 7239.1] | 19.41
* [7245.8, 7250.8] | 18.7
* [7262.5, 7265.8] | 19.64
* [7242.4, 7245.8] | 18.32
